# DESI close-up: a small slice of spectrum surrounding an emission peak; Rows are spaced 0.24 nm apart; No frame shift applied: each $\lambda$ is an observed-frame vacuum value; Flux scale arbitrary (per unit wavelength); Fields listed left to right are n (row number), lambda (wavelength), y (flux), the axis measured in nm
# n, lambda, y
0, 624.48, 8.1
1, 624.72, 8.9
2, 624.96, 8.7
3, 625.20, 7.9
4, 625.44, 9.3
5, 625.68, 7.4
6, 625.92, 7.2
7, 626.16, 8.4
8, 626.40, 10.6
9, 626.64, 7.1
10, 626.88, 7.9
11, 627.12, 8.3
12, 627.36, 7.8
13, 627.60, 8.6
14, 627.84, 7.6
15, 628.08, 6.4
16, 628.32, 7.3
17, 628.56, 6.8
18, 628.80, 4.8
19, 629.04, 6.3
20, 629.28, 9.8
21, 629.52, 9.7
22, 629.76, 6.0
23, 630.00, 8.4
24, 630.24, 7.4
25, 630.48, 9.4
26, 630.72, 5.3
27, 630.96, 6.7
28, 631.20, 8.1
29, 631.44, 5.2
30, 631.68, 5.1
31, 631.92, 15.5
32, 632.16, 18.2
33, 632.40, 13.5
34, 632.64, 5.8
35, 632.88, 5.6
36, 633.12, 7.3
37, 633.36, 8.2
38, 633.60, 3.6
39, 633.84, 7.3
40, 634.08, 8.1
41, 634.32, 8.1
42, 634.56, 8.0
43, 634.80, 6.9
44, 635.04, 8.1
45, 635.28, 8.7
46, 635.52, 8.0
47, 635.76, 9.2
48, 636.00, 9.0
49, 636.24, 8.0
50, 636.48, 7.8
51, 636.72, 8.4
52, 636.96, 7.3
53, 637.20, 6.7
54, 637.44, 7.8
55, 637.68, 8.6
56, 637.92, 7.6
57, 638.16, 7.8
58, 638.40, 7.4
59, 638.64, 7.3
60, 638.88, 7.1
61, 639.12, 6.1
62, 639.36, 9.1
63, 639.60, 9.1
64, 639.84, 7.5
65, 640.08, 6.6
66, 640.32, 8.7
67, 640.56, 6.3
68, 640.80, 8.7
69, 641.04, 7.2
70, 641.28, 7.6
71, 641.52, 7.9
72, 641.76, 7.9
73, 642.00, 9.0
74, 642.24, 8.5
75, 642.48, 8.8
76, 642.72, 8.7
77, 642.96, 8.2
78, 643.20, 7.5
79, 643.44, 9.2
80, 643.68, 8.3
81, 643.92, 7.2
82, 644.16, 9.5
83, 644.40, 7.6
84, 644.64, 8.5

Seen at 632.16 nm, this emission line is H-beta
